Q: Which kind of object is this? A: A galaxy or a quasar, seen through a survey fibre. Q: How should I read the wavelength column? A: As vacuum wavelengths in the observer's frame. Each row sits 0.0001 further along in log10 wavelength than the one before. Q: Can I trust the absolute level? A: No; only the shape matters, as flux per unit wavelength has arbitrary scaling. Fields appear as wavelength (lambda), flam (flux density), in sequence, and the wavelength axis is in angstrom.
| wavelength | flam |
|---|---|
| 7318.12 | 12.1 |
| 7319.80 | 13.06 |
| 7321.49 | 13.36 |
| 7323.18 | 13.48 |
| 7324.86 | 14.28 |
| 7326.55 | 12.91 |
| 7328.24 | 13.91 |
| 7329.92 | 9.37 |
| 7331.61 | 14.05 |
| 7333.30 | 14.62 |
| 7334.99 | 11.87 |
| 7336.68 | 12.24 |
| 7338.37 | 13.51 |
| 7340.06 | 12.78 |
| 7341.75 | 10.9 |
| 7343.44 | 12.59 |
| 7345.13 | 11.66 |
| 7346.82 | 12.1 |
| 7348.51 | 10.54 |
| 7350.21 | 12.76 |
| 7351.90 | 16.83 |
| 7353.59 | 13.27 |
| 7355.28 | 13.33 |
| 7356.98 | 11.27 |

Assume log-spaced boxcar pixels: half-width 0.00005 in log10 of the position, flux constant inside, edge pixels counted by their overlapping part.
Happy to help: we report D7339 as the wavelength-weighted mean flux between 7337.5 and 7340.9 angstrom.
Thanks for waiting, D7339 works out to 13.1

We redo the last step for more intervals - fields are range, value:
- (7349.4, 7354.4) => 14.3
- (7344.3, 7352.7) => 12.8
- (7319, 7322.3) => 13.2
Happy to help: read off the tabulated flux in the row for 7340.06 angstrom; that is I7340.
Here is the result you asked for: 12.78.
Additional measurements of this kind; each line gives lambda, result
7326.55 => 12.91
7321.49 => 13.36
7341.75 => 10.9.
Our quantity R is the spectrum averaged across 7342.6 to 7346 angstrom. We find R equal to 12.1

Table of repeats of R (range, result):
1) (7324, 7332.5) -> 12.9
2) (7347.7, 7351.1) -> 11.7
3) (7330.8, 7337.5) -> 13.2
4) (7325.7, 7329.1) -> 13.4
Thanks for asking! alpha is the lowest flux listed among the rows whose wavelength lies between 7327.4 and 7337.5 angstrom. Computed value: 9.37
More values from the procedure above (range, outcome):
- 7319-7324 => 13.06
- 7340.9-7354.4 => 10.54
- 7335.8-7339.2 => 12.24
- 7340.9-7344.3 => 10.9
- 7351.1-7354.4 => 13.27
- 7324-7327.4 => 12.91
